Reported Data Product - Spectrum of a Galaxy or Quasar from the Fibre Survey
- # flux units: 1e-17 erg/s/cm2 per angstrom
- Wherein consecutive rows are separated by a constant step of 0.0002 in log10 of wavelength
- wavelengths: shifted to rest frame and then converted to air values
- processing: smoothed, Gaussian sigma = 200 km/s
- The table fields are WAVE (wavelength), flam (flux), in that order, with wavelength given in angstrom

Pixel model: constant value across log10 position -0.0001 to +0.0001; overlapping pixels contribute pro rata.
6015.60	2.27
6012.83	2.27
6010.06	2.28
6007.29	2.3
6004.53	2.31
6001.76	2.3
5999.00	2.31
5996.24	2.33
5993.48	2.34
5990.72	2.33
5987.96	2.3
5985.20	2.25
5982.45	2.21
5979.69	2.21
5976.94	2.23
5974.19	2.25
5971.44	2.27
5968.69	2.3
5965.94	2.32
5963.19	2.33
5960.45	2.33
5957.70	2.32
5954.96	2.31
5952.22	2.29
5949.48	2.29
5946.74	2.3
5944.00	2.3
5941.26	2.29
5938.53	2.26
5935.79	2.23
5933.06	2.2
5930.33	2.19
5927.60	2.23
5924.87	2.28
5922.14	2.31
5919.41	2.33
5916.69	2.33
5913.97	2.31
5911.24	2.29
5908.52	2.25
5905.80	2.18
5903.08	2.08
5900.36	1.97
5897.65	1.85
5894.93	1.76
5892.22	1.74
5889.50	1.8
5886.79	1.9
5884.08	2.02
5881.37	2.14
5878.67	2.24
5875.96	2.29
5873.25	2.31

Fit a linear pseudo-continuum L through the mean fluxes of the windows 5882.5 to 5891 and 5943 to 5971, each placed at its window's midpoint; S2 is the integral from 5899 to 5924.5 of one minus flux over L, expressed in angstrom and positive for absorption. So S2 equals -2.2 angstrom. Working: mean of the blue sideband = 1.91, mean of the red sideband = 2.31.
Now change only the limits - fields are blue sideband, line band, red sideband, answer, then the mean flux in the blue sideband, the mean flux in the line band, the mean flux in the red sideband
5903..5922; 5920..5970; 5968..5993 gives -0.4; 2.27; 2.28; 2.26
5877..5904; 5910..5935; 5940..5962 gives -1.6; 1.95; 2.27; 2.3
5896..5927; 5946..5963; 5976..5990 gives -0.6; 2.19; 2.31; 2.24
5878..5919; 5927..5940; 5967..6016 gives -0.5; 2.06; 2.22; 2.28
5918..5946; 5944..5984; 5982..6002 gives 0.0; 2.26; 2.28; 2.3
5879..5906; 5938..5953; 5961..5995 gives -1.0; 1.95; 2.29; 2.28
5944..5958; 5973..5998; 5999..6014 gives 0.3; 2.3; 2.27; 2.29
